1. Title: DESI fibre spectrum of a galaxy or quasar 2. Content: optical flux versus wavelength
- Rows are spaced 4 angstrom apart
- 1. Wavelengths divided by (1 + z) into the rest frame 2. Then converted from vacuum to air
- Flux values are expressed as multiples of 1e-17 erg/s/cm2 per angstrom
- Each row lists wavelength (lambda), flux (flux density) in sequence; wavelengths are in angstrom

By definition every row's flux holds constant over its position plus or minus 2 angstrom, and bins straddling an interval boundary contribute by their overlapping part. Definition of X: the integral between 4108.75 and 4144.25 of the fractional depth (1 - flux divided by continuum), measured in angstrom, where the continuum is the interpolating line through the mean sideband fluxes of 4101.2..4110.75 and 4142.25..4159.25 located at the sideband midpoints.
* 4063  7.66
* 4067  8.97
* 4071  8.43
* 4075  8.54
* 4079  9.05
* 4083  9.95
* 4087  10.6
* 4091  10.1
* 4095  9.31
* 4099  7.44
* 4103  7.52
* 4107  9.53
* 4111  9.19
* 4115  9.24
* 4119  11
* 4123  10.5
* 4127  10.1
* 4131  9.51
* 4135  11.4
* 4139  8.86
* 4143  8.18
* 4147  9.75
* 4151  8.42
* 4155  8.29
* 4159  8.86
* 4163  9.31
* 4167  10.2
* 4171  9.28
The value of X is -4.6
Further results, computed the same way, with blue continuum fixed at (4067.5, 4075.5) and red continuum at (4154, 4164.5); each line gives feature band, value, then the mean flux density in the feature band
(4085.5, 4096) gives -1.72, 10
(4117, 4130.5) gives -2.61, 10.4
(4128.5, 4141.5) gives -1.62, 9.86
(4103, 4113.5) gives -0.39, 9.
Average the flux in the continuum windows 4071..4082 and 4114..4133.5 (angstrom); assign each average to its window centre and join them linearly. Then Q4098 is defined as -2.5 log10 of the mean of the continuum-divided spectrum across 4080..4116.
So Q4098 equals 0.02 mag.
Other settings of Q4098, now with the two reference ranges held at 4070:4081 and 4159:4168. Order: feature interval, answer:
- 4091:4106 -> 0.06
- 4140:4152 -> 0.06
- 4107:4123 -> -0.09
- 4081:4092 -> -0.16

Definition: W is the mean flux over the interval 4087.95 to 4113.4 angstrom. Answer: 8.93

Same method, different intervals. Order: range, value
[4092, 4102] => 8.46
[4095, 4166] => 9.26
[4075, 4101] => 9.34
